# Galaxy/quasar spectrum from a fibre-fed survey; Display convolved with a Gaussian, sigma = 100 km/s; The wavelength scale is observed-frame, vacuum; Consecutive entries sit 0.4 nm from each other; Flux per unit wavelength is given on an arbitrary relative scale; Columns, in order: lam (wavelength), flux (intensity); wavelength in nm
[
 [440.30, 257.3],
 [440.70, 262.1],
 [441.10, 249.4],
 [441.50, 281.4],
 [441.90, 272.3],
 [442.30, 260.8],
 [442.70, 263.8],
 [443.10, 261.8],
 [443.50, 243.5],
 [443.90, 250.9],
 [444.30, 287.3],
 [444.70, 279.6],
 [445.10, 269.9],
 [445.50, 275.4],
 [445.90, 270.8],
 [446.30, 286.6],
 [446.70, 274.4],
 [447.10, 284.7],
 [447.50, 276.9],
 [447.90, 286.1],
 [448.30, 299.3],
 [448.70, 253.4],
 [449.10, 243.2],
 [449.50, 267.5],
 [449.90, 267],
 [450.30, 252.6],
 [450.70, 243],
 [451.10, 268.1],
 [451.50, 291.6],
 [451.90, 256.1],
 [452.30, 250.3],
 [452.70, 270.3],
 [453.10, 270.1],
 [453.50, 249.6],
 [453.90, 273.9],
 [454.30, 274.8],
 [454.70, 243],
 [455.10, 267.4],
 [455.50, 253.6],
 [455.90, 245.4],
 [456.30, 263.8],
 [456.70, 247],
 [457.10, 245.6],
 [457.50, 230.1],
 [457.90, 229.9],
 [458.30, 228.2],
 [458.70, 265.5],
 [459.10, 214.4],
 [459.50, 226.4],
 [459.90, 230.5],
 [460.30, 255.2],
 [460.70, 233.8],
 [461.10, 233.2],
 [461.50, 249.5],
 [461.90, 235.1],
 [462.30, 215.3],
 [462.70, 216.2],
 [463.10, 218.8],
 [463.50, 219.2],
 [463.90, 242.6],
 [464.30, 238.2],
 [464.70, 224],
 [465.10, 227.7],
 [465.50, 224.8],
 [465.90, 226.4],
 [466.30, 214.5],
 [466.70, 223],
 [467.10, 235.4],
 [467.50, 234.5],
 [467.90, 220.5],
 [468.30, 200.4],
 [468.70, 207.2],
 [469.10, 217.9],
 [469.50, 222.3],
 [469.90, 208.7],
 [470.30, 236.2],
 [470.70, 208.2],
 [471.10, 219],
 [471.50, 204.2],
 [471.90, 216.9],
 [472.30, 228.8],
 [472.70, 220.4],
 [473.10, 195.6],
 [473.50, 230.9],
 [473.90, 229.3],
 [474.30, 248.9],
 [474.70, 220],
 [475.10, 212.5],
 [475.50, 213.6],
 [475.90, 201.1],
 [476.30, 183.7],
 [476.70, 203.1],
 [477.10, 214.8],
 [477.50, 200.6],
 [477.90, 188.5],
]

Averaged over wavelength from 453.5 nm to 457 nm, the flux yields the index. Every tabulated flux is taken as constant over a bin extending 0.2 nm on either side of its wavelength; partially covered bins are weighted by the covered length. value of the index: 258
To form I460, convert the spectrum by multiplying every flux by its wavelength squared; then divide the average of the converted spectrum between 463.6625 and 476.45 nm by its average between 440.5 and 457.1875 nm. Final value 0.91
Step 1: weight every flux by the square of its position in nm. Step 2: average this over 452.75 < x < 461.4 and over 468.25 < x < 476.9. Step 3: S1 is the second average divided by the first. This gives 0.93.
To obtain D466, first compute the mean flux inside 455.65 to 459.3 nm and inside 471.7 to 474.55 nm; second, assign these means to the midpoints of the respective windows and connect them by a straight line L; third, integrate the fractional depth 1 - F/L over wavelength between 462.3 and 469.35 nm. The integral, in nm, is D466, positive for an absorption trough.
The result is 0.29 nm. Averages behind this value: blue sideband 241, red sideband 224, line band 223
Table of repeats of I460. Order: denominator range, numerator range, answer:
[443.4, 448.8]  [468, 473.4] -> 0.87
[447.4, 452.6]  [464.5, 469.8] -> 0.90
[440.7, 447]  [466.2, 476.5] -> 0.91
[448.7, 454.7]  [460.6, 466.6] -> 0.92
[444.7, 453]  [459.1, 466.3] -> 0.90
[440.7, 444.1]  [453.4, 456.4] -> 1.05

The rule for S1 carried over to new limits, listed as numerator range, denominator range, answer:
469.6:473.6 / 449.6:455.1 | 0.90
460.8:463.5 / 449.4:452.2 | 0.91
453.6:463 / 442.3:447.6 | 0.95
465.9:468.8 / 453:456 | 0.90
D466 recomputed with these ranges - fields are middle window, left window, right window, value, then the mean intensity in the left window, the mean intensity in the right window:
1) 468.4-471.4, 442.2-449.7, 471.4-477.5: 0.100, 270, 215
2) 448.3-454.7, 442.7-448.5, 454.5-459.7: -0.110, 274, 243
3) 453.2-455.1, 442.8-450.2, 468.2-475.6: -0.050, 271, 218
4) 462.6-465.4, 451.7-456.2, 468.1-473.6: 0.074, 260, 215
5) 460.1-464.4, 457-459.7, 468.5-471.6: -0.084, 234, 216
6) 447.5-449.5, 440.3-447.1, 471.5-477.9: -0.084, 268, 214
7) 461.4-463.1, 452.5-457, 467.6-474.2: 0.095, 260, 217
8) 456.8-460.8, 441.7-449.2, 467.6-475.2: 0.126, 271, 219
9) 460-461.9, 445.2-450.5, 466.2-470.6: -0.021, 272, 220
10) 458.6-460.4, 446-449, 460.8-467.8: 0.049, 279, 228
